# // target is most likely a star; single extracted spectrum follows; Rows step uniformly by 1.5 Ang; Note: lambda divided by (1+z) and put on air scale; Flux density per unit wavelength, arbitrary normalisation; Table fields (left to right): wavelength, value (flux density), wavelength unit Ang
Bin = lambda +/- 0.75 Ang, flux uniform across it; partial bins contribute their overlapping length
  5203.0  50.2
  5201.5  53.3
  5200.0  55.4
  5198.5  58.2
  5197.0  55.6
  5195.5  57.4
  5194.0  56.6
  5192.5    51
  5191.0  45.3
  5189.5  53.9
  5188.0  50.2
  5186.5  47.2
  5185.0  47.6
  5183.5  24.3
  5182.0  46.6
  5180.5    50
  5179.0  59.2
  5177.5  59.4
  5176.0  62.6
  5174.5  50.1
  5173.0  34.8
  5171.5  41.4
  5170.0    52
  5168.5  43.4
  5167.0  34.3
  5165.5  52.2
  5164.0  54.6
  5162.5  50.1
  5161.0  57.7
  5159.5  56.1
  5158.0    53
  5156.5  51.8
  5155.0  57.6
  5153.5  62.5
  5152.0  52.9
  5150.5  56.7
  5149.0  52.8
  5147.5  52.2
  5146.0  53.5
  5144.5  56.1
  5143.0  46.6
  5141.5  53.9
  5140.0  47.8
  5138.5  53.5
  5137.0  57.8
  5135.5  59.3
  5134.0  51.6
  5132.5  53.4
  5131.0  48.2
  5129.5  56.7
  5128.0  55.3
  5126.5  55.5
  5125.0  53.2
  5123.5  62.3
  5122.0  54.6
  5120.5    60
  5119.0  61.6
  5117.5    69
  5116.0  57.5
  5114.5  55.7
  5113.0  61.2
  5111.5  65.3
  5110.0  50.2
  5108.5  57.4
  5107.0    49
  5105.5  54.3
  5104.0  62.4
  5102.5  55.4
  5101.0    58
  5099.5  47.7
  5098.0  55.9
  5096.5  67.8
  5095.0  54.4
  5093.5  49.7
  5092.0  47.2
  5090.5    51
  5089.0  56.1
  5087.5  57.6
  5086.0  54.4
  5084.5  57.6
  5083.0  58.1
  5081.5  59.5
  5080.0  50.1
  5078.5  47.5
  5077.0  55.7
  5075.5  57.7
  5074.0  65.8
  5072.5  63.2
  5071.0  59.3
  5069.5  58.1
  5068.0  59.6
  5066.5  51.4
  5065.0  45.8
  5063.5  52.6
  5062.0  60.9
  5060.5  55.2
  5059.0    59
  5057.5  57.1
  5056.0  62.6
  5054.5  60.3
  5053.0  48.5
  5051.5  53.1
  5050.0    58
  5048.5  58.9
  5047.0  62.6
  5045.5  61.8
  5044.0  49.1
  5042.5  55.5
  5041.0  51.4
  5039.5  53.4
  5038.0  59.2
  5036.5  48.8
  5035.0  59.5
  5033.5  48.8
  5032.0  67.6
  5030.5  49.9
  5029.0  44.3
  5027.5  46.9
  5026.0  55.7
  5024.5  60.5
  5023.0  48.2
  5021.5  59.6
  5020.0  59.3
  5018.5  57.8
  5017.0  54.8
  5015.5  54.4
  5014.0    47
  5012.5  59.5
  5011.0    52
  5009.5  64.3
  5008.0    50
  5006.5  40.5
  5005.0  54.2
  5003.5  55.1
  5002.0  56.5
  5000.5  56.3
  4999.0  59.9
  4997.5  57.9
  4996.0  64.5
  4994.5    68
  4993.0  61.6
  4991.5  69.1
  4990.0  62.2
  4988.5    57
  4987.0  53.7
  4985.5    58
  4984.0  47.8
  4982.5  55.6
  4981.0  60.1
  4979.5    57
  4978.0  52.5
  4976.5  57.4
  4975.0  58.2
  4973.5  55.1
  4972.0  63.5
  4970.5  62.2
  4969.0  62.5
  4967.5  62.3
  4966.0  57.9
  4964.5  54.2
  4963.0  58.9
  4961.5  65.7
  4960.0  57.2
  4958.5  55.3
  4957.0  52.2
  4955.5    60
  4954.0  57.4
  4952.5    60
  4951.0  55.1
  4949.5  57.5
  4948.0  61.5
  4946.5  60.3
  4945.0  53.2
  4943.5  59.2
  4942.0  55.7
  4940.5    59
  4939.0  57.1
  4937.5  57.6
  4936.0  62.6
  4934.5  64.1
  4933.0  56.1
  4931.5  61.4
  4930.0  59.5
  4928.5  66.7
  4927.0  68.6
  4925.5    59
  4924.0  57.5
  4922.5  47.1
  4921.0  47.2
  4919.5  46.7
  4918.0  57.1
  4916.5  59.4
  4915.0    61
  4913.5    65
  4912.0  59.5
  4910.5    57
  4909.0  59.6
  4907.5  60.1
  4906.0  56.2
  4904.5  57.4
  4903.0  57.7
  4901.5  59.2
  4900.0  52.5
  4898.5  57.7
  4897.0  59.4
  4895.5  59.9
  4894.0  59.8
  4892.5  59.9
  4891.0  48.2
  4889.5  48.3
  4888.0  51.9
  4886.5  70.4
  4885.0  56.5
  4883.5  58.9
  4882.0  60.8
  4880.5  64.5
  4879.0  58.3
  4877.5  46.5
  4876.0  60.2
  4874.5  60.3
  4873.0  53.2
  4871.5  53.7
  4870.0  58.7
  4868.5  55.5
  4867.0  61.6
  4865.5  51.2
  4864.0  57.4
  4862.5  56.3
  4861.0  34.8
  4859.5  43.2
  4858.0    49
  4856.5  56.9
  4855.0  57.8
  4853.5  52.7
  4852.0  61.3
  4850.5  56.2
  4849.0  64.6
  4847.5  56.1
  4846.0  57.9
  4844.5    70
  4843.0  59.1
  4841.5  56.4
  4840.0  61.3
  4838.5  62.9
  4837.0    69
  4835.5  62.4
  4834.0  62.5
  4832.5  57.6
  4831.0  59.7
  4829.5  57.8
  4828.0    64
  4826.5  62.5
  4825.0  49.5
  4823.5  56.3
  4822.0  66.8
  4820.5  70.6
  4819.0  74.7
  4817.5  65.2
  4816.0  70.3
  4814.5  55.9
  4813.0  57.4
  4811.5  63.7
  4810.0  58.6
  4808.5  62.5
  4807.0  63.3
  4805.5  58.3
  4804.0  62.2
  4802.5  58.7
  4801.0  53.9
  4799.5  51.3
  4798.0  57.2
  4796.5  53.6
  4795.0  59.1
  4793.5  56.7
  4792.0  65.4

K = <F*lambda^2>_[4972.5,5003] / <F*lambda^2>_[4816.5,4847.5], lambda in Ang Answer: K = 1.0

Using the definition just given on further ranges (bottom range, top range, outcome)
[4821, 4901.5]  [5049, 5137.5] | 1.07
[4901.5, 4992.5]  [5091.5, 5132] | 1.04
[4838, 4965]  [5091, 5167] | 1.05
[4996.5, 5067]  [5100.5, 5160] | 1.05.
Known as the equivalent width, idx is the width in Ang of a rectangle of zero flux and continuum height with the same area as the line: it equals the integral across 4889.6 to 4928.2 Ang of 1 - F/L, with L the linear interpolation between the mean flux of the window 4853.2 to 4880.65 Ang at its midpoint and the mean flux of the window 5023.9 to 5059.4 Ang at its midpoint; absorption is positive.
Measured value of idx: -2.0 Ang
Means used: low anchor 54.1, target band 57.3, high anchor 55.5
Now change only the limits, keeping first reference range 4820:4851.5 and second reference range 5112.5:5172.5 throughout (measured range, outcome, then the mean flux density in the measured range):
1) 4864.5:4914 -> 1.89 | 57.5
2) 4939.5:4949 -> 0.07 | 58.1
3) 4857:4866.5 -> 1.76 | 49.2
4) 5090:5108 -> 0.17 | 54.5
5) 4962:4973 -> -0.42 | 60.2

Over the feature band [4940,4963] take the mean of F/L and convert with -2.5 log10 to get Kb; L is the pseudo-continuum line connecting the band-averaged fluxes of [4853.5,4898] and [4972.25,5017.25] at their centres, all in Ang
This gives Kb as -0.03 mag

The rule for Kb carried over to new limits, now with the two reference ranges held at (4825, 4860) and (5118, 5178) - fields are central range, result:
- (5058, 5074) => -0.04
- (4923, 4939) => -0.06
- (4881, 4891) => 0.02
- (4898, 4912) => 0.01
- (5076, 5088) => -0.01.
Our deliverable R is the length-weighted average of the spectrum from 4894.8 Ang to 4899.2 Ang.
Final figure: 59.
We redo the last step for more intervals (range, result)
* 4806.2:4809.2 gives 62.8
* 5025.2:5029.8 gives 49.1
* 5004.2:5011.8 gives 52.3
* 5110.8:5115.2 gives 60.7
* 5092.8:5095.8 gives 52.4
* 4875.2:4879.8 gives 55.2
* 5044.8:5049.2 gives 61.1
